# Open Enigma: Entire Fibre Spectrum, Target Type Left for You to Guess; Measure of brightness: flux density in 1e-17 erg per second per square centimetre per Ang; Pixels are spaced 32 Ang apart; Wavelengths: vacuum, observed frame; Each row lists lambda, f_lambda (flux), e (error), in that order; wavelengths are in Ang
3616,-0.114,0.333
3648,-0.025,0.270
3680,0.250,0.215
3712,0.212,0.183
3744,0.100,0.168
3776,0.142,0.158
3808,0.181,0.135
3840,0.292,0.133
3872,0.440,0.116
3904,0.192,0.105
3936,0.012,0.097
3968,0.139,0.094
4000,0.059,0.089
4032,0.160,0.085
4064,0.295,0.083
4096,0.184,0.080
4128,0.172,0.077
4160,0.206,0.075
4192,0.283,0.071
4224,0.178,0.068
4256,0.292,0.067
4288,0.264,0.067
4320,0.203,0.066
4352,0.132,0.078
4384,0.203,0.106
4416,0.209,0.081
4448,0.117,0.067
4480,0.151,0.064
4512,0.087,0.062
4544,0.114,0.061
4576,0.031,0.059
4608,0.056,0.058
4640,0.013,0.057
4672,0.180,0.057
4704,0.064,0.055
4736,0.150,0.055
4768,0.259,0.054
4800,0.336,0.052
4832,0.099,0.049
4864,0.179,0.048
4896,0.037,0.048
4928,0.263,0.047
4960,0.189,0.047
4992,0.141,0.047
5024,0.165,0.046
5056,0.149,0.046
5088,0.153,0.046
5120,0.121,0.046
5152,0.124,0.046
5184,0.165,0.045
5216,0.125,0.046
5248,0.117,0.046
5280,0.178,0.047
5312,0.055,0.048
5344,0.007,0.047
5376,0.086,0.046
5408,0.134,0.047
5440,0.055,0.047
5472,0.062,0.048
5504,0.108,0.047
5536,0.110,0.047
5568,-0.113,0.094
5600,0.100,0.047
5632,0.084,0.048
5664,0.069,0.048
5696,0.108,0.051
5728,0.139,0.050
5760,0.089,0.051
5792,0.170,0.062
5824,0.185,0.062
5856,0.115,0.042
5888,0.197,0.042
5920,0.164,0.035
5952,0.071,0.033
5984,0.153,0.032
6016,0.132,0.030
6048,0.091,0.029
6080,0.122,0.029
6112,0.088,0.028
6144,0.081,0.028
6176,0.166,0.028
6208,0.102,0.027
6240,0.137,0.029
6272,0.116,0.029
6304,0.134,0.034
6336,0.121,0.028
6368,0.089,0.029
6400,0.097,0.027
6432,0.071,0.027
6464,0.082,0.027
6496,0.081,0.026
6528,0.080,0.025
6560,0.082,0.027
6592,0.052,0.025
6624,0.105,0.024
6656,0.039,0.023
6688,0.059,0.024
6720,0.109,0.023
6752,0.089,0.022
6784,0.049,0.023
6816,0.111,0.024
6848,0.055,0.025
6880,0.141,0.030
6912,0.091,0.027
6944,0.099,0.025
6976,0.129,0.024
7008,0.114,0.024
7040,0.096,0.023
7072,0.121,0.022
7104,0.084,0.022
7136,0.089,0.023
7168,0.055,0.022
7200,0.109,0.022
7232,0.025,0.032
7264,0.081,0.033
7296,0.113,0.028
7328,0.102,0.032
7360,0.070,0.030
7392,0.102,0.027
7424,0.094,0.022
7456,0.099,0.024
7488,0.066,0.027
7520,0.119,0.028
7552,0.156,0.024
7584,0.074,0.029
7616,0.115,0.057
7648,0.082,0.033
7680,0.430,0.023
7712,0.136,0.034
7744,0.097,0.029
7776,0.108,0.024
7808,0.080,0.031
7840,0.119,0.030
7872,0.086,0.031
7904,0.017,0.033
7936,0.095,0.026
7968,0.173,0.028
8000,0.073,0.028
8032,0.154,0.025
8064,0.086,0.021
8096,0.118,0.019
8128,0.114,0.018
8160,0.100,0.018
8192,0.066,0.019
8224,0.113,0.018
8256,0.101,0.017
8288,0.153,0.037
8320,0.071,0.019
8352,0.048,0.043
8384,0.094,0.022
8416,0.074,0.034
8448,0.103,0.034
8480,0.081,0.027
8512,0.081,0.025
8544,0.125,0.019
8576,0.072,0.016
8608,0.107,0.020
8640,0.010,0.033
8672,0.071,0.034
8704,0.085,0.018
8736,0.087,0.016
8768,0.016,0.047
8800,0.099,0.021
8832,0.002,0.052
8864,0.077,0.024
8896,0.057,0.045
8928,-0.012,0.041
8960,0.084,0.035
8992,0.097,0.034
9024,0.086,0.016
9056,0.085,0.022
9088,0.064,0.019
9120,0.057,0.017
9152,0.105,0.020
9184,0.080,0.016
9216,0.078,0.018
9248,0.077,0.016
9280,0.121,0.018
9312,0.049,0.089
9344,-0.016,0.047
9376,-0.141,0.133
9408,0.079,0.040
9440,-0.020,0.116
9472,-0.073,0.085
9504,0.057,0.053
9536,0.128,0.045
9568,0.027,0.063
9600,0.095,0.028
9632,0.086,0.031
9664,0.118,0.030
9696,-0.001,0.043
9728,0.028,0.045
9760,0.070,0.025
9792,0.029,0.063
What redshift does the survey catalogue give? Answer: 1.062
